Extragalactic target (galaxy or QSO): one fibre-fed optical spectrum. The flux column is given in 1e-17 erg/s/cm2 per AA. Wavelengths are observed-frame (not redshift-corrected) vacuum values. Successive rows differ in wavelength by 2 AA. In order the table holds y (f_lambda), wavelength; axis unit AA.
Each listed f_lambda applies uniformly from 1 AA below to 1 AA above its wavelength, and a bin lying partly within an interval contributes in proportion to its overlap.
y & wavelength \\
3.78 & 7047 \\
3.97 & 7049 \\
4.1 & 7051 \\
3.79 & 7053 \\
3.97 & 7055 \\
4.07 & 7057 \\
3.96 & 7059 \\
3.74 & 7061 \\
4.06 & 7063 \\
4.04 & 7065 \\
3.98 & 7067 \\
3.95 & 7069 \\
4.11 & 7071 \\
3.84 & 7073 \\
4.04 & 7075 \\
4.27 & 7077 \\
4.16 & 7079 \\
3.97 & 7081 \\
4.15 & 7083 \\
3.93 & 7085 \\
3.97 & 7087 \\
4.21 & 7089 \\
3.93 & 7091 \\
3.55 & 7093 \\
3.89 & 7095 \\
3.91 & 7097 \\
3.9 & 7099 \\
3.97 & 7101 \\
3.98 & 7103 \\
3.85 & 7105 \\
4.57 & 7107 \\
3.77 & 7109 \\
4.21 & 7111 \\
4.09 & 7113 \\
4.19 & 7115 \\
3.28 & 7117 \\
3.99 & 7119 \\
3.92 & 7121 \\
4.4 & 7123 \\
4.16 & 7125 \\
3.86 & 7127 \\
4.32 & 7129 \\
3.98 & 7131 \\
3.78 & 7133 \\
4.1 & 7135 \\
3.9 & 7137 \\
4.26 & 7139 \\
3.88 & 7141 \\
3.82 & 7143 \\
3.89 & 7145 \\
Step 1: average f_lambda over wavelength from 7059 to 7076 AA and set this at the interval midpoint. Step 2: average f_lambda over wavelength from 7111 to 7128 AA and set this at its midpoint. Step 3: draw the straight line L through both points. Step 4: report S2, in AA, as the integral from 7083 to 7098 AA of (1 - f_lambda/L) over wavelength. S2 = 0.20 AA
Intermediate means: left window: 3.97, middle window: 3.93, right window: 4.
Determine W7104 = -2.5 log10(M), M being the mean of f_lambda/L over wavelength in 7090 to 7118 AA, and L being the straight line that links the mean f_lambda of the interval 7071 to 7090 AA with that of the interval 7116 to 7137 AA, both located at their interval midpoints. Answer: 0.02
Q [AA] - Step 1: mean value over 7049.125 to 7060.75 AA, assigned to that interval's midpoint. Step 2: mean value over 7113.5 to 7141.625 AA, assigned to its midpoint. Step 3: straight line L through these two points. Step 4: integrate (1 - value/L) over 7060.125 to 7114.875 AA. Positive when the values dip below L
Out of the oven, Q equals -0.3 AA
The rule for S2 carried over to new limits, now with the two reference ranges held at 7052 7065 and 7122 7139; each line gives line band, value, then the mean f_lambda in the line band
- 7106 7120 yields 0.1 AA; 4.01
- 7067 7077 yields -0.1 AA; 4.01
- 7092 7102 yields 0.4 AA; 3.84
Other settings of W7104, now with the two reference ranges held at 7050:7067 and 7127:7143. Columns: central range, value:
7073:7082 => -0.03 mag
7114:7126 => 0.00 mag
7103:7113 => -0.03 mag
